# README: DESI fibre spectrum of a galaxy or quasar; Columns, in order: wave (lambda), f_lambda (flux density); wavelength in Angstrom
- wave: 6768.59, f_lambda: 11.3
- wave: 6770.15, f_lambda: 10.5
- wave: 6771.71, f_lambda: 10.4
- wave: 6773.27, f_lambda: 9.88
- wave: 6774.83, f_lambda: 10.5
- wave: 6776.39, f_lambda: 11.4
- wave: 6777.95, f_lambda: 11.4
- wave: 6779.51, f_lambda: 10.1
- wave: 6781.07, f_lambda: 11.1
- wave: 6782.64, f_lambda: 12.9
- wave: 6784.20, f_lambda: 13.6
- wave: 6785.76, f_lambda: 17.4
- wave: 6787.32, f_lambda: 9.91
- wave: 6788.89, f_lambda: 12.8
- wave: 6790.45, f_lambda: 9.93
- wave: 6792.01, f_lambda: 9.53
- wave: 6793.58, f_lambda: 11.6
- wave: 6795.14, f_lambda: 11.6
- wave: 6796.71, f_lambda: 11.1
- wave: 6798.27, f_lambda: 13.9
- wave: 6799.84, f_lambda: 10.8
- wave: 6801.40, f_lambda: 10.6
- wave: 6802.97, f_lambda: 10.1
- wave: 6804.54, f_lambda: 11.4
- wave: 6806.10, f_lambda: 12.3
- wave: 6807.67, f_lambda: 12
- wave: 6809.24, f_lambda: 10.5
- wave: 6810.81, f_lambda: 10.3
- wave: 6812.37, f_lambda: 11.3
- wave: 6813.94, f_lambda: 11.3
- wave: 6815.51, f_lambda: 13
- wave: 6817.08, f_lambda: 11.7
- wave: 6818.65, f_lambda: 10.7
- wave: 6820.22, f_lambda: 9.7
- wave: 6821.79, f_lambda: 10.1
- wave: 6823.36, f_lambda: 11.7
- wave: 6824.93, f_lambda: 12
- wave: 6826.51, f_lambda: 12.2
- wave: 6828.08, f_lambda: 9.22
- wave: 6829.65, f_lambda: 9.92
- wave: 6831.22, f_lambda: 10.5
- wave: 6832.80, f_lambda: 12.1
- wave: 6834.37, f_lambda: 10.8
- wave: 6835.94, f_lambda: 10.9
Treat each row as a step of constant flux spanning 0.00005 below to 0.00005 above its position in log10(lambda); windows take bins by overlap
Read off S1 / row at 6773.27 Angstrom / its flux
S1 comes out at 9.88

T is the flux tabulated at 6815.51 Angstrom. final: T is 13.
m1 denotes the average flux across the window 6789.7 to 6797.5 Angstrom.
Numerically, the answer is 10.8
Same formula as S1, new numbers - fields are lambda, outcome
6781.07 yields 11.1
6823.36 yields 11.7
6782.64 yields 12.9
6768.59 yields 11.3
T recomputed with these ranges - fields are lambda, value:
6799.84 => 10.8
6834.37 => 10.8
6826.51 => 12.2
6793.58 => 11.6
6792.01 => 9.53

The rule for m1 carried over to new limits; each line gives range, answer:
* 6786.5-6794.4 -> 10.8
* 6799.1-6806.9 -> 11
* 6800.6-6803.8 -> 10.4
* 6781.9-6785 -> 13.3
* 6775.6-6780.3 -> 11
